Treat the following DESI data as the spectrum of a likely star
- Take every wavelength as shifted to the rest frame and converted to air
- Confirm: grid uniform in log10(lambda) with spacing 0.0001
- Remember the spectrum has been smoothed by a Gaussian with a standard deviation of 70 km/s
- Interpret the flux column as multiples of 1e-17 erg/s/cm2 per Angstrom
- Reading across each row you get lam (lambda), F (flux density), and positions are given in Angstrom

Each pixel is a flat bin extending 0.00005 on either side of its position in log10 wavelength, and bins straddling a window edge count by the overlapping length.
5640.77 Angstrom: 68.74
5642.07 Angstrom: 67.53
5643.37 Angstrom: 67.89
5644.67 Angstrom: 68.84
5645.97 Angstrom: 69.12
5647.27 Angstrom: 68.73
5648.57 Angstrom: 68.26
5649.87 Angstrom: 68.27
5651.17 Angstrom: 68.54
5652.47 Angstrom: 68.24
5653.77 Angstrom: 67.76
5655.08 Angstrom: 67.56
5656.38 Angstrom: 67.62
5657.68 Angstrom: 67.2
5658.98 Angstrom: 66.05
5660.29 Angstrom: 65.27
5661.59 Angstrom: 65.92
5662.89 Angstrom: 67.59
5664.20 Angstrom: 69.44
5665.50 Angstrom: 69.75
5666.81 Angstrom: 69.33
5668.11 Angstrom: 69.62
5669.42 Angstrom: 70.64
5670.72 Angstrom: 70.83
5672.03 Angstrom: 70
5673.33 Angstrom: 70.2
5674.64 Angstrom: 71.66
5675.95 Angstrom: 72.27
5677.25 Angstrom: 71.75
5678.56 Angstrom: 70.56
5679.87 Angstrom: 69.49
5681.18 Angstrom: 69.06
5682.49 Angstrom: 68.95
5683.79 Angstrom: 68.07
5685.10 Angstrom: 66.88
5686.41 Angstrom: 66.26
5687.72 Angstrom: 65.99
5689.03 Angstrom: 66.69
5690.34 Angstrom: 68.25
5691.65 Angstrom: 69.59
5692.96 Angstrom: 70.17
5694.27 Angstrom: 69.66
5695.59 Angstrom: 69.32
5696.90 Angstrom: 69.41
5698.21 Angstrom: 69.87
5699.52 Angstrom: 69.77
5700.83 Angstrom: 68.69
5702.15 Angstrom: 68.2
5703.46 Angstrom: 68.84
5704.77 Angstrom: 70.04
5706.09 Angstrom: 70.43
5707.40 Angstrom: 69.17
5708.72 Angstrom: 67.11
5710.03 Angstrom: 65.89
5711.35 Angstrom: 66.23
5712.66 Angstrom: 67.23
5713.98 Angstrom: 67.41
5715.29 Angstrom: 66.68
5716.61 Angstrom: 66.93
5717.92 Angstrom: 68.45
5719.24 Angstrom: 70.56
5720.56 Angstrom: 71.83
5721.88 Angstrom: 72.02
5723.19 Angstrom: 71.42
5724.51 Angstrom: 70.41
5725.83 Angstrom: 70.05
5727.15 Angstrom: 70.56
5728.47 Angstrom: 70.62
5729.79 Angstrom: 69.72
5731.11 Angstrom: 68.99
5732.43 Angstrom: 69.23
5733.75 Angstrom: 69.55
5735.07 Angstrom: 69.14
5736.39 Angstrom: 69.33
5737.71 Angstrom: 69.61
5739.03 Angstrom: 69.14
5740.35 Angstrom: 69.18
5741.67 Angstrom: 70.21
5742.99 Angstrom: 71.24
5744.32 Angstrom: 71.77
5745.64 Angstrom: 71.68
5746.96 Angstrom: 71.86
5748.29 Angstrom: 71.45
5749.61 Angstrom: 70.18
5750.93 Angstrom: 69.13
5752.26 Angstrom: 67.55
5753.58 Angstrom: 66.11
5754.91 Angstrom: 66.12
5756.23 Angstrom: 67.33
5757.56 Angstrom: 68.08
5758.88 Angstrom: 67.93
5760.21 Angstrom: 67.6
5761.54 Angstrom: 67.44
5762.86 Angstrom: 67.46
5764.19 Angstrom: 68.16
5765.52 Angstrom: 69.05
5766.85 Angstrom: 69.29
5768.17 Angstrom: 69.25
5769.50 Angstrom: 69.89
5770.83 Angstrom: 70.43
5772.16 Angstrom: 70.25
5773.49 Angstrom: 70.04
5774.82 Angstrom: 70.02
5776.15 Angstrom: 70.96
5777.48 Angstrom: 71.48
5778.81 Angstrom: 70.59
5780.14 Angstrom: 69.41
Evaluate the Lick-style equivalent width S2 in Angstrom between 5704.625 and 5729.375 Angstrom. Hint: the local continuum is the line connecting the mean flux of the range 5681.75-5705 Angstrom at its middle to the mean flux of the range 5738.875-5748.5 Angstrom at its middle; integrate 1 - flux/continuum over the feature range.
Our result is 0.2 Angstrom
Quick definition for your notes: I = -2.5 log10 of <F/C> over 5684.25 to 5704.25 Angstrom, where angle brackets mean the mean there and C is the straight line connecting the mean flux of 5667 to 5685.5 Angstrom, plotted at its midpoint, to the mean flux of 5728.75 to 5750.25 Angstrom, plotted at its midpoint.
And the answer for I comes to 0.02 mag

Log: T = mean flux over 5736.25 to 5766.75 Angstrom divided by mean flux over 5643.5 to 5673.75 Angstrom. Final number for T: 1.01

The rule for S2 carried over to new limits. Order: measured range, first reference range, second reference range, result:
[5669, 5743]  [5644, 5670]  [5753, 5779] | -0.9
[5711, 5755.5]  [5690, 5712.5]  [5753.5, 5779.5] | -0.4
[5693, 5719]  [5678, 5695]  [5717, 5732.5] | 0.3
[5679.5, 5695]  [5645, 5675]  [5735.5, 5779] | 0.1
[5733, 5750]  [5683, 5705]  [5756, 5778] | -0.3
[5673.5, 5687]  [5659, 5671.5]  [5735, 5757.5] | -0.2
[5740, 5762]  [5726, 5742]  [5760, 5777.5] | 0.1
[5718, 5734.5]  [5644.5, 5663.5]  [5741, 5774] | -0.4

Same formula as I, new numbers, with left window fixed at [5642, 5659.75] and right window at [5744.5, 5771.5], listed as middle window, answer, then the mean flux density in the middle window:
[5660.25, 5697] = -0.01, 69.1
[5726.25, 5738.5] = -0.02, 69.6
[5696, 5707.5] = -0.02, 69.4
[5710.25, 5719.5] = 0.02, 67.4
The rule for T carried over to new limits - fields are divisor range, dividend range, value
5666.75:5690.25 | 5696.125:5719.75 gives 0.99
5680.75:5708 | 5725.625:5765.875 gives 1.01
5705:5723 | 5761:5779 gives 1.01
